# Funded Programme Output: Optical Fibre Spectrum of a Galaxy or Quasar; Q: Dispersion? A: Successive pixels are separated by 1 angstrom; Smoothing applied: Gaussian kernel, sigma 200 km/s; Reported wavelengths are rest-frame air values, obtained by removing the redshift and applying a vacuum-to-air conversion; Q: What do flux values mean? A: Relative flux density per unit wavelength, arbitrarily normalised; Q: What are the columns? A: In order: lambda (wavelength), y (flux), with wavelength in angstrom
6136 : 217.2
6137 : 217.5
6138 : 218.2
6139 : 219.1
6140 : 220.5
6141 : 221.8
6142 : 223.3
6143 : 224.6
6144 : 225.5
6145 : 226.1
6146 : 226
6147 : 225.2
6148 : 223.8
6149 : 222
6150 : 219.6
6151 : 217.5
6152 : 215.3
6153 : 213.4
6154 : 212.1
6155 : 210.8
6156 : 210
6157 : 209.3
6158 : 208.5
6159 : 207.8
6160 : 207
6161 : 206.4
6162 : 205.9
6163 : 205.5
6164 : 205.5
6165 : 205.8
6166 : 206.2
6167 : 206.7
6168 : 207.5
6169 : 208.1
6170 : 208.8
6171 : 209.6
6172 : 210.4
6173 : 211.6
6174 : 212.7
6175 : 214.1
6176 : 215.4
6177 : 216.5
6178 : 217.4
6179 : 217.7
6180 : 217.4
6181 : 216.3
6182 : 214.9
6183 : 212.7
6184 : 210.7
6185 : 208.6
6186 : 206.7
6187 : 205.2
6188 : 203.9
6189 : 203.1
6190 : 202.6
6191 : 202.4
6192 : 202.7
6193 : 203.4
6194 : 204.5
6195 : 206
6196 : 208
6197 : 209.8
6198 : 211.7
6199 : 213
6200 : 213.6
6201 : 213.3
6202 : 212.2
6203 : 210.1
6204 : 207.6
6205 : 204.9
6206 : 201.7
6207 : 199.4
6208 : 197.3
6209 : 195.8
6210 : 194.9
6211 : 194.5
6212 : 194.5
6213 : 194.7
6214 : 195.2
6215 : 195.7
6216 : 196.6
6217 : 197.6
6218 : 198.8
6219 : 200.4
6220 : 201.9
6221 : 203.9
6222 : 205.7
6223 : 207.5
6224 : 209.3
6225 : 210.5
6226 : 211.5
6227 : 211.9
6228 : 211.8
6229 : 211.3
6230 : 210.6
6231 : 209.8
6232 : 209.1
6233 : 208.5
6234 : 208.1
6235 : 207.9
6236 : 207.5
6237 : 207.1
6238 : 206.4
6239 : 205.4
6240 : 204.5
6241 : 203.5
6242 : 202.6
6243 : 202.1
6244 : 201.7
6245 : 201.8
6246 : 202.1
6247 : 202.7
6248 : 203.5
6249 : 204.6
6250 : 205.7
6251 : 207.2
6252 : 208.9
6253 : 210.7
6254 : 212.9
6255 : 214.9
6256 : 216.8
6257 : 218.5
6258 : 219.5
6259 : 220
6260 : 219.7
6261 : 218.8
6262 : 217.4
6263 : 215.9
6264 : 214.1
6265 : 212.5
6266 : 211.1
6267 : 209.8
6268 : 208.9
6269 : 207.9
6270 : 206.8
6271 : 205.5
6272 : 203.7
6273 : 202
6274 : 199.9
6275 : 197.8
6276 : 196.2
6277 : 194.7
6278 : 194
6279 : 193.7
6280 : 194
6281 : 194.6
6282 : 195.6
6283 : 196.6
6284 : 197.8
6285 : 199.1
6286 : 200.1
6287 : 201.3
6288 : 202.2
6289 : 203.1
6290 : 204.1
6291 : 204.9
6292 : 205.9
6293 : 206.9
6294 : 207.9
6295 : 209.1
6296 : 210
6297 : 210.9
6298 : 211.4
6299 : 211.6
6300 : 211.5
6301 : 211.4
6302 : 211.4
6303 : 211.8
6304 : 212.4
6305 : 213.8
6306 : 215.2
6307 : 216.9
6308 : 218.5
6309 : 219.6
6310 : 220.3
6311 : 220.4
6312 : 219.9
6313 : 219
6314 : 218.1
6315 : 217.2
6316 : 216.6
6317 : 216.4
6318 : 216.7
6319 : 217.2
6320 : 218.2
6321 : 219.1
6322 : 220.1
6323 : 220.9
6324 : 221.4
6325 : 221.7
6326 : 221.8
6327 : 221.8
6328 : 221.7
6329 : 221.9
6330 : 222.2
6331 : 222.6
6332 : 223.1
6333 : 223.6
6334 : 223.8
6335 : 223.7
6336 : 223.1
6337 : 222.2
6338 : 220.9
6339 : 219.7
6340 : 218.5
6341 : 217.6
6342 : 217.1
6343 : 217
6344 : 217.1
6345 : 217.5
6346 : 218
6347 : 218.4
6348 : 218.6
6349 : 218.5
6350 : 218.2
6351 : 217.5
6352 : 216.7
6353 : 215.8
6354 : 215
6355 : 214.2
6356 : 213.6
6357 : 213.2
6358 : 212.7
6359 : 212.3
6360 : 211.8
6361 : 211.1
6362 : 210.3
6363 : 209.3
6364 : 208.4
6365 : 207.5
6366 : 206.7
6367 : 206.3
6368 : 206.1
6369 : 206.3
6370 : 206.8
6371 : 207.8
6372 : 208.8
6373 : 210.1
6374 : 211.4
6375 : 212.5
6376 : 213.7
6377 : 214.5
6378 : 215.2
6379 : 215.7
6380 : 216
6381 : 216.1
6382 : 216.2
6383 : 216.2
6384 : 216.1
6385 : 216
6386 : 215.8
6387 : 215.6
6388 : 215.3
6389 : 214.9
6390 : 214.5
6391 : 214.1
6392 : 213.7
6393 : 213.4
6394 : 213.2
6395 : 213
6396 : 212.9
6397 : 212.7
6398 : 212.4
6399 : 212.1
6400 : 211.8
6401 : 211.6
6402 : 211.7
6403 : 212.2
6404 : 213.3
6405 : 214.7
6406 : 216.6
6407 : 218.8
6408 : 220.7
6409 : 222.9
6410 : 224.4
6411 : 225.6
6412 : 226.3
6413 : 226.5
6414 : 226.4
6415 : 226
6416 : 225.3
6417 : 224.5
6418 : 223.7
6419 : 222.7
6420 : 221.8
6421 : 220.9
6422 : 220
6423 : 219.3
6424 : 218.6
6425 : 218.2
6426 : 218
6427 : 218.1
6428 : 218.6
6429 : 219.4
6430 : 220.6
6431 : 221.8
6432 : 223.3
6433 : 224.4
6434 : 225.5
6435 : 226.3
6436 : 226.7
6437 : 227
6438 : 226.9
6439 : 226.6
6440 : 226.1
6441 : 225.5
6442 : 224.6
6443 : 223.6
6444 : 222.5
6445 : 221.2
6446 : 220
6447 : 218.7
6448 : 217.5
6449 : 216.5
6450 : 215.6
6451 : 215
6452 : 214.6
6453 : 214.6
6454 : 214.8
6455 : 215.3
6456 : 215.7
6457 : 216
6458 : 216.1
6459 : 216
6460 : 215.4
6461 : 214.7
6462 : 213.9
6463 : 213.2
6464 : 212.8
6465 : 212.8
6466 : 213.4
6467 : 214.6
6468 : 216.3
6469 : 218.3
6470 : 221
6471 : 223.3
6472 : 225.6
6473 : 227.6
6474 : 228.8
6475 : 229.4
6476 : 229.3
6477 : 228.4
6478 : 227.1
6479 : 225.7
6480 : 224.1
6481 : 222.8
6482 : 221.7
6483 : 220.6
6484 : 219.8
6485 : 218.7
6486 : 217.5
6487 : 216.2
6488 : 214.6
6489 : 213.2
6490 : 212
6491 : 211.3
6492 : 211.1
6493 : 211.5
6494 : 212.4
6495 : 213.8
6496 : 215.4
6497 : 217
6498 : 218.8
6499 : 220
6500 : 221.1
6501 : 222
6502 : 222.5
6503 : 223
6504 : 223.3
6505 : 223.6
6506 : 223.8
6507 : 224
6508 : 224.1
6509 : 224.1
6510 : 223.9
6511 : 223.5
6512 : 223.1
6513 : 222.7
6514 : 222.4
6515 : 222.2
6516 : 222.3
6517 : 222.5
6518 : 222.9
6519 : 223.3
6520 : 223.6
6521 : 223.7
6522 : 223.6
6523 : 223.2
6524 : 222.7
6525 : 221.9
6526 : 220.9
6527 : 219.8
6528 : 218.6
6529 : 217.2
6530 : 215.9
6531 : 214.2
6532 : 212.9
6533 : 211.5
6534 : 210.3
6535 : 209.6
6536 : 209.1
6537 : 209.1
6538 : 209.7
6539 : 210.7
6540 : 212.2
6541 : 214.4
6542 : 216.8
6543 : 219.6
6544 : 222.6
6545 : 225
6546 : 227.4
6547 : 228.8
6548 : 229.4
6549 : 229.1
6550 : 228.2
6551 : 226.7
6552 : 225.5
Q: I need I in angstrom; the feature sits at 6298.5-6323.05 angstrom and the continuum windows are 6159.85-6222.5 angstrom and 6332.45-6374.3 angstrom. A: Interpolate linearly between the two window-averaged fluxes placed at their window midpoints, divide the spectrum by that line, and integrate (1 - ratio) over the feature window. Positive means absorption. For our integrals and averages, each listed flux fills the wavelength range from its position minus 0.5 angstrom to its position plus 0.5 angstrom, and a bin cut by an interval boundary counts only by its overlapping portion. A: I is -0.5 angstrom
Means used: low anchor 206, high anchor 215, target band 216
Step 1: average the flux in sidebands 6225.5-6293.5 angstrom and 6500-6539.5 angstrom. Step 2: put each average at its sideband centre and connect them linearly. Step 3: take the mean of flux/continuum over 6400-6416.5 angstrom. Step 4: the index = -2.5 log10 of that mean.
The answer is -0.03 mag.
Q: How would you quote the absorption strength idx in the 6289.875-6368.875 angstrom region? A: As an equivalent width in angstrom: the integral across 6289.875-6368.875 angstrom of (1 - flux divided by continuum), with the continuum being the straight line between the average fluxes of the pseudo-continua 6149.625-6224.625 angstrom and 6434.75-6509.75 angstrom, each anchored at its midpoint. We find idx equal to -0.9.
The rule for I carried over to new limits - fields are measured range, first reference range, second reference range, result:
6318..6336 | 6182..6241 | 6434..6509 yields -0.82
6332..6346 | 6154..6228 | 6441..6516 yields -0.45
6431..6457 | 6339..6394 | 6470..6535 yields -0.41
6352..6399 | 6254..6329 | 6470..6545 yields 0.38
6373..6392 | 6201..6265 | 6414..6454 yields 0.25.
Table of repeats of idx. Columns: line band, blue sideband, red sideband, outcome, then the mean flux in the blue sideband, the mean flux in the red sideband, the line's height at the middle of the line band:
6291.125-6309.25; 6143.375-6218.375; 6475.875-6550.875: 0.1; 209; 220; 213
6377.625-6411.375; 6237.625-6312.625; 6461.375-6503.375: -0.2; 208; 219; 214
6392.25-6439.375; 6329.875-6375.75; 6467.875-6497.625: -0.5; 215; 220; 217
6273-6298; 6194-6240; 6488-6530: 0.9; 205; 220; 209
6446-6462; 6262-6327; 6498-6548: 0.1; 210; 220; 217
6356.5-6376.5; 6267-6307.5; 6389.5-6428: 0.4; 205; 218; 214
